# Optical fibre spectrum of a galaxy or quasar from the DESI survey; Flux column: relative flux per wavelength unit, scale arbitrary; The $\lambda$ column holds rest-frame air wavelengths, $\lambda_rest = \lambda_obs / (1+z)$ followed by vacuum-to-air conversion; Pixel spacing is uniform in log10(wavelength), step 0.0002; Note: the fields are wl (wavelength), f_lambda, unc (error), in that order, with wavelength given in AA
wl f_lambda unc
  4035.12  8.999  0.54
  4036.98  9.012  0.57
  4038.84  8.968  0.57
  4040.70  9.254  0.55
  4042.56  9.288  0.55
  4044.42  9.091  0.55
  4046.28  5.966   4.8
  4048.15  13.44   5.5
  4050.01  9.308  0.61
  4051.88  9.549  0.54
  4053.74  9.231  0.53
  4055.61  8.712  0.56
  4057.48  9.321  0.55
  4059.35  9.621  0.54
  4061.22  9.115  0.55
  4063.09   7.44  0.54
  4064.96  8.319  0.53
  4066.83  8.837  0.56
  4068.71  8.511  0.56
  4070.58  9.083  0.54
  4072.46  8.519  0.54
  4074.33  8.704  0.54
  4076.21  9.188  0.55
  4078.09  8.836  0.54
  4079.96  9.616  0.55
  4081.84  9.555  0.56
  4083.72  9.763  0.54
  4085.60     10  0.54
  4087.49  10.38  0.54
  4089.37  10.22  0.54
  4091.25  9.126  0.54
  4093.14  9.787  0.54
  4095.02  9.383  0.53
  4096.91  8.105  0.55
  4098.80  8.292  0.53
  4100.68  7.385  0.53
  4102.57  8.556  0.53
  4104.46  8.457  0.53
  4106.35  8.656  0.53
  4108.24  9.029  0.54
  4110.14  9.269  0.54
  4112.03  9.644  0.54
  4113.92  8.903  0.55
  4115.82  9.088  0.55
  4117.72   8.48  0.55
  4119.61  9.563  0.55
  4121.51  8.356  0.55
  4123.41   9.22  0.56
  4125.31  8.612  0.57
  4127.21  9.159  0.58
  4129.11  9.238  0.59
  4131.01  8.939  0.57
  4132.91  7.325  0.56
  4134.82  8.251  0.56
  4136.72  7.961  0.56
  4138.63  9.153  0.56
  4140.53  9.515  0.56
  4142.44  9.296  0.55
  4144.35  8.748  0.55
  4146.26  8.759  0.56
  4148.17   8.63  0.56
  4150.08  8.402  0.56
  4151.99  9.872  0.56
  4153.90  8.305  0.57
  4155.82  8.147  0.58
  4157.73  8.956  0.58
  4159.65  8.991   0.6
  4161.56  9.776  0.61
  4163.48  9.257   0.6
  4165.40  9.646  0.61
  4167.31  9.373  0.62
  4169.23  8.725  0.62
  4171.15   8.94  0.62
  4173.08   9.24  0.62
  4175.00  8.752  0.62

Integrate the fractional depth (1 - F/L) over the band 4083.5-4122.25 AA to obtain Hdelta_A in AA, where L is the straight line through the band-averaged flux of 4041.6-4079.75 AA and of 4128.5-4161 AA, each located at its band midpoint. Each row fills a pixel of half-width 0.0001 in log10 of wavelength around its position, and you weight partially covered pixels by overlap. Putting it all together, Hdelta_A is -0.8 AA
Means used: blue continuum 9.02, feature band 9.06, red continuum 8.74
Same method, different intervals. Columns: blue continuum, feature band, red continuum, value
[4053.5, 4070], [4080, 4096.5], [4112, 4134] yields -1.7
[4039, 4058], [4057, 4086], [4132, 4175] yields 0.6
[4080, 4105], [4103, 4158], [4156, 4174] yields 2.1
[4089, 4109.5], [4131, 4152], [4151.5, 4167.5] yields 0.8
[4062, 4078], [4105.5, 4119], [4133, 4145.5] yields -0.6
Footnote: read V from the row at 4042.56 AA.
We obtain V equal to 9.288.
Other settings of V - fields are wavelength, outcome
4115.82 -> 9.088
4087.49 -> 10.38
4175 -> 8.752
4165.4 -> 9.646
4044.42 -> 9.091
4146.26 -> 8.759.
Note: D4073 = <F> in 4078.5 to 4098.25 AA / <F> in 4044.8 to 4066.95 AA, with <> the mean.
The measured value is 1.05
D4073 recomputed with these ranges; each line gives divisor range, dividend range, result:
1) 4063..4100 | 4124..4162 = 0.97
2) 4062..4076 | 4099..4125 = 1.03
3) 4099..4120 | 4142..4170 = 1.02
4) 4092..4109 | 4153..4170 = 1.05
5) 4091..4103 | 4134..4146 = 1.02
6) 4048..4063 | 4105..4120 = 0.96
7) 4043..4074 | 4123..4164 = 0.98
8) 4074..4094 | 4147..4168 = 0.94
